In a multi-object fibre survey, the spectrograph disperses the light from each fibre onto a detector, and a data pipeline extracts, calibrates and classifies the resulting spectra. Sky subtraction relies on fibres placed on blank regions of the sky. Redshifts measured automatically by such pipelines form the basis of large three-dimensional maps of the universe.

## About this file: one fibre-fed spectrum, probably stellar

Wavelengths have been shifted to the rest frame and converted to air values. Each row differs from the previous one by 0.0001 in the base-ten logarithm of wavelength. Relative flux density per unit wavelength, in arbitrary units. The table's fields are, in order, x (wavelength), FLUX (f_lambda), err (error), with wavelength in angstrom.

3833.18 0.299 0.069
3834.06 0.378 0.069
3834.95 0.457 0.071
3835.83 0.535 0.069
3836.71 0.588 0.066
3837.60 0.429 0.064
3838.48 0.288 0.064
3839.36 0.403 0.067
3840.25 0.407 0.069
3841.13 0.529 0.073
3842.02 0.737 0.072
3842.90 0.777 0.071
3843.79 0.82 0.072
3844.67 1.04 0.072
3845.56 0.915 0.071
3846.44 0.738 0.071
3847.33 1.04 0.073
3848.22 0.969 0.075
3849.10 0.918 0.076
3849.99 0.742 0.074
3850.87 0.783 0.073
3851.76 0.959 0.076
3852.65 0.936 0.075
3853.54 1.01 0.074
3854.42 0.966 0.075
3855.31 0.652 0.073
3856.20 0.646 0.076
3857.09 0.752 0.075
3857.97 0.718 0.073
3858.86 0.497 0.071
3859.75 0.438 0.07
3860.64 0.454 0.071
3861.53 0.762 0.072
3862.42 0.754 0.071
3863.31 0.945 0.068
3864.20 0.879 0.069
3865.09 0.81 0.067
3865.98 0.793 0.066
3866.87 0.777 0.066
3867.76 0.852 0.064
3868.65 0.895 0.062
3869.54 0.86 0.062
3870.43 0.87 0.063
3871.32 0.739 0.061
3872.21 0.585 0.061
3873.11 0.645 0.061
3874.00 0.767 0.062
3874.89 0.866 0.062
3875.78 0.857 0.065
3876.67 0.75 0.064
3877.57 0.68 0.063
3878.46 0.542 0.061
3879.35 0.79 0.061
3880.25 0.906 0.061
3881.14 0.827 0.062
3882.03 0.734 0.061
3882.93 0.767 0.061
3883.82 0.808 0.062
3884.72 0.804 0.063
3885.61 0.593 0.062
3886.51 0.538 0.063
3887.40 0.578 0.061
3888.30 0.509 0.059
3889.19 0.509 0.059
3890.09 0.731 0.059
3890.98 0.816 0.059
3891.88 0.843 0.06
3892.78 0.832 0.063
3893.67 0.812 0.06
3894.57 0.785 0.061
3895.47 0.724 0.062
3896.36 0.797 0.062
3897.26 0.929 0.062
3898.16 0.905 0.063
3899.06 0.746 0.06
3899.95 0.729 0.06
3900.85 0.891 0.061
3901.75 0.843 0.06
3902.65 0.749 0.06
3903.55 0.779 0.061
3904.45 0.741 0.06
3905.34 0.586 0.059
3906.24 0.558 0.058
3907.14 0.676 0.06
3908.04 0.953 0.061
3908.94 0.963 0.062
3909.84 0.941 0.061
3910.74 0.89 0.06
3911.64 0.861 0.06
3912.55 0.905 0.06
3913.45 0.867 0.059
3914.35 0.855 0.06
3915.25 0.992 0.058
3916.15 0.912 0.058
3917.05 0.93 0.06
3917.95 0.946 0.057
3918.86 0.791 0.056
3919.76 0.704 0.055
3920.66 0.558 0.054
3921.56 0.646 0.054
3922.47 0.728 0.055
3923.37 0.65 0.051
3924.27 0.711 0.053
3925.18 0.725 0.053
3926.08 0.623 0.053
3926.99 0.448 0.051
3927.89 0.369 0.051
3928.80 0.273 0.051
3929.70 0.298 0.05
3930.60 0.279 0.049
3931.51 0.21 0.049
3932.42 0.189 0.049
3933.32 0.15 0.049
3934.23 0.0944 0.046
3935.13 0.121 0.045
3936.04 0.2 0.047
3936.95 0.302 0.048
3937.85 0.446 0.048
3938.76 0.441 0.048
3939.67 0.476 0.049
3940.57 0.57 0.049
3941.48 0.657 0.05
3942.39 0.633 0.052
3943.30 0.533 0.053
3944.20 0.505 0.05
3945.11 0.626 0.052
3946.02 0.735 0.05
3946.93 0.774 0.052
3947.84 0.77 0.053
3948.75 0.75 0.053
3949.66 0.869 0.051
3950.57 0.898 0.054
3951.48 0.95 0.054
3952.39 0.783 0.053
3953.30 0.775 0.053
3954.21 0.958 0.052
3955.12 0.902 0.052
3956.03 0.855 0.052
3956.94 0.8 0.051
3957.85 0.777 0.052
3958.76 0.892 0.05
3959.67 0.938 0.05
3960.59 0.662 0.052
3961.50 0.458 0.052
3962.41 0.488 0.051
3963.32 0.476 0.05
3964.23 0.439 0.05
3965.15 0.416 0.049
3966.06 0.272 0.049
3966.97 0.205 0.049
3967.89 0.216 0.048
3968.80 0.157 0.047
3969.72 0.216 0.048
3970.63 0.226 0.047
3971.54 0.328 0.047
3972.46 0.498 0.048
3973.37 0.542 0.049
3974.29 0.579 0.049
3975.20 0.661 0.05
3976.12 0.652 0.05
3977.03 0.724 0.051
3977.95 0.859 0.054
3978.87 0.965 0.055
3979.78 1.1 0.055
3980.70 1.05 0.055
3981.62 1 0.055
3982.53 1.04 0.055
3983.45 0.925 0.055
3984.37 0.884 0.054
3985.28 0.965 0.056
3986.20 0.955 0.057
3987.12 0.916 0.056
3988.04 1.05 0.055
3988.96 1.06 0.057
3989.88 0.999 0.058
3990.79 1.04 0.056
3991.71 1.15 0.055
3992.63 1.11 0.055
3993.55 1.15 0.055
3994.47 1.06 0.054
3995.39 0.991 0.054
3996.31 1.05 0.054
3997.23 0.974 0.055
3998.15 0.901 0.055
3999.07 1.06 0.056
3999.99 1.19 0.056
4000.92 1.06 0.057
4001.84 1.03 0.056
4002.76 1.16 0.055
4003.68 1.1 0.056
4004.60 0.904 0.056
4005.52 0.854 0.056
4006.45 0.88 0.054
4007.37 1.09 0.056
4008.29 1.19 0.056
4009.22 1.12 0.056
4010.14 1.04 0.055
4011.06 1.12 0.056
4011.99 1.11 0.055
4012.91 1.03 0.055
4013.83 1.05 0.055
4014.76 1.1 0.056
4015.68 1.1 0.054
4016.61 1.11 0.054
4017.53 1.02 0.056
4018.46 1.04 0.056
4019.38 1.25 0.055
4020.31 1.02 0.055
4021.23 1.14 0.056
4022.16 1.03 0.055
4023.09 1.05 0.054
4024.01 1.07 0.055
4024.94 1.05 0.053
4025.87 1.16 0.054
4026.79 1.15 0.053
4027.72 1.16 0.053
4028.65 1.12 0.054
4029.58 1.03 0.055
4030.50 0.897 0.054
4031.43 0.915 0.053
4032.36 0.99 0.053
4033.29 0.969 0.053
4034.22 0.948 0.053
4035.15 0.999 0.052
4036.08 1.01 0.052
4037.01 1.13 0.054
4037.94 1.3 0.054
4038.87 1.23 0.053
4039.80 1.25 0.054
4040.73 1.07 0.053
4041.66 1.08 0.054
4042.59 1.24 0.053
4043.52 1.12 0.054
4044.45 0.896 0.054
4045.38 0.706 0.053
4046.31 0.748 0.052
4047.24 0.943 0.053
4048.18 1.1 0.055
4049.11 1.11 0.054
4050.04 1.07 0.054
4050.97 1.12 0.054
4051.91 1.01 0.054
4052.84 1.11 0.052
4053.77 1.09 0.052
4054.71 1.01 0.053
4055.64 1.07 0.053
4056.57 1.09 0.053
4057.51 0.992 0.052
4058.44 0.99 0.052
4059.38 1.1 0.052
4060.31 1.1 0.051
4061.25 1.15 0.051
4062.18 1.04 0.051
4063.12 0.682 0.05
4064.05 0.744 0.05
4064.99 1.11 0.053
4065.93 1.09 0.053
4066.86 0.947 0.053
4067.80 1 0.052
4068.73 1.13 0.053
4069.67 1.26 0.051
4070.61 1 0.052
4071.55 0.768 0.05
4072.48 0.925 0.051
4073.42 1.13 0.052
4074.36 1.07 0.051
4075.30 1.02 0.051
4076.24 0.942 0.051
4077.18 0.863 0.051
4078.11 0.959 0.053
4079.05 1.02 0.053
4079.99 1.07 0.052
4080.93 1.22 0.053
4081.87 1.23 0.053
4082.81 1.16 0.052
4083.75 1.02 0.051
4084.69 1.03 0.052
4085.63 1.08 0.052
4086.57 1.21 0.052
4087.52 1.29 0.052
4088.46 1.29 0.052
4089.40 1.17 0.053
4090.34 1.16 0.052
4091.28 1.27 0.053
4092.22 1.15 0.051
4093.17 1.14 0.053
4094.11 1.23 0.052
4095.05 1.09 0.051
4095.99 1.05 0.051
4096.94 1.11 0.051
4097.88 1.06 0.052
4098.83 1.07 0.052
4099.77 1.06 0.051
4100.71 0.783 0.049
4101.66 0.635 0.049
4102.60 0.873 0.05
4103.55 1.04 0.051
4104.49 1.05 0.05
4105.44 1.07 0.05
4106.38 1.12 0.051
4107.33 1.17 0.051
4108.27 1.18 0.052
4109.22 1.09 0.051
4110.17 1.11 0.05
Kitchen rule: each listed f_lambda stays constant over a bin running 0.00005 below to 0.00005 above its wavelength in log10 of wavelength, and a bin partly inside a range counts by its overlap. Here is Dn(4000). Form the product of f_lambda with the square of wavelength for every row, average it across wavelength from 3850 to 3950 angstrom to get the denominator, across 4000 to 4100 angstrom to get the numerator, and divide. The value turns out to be 1.7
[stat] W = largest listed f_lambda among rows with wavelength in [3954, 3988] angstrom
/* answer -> 1.1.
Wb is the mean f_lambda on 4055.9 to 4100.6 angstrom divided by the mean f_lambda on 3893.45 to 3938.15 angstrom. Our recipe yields 1.63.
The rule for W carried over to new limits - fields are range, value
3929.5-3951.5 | 0.95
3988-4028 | 1.25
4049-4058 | 1.12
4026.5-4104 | 1.3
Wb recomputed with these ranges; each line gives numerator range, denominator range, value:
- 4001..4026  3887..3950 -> 1.63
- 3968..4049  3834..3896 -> 1.33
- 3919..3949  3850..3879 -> 0.64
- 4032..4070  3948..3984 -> 1.54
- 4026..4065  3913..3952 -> 1.77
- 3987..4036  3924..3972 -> 2.00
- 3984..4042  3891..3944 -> 1.62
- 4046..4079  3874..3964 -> 1.48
